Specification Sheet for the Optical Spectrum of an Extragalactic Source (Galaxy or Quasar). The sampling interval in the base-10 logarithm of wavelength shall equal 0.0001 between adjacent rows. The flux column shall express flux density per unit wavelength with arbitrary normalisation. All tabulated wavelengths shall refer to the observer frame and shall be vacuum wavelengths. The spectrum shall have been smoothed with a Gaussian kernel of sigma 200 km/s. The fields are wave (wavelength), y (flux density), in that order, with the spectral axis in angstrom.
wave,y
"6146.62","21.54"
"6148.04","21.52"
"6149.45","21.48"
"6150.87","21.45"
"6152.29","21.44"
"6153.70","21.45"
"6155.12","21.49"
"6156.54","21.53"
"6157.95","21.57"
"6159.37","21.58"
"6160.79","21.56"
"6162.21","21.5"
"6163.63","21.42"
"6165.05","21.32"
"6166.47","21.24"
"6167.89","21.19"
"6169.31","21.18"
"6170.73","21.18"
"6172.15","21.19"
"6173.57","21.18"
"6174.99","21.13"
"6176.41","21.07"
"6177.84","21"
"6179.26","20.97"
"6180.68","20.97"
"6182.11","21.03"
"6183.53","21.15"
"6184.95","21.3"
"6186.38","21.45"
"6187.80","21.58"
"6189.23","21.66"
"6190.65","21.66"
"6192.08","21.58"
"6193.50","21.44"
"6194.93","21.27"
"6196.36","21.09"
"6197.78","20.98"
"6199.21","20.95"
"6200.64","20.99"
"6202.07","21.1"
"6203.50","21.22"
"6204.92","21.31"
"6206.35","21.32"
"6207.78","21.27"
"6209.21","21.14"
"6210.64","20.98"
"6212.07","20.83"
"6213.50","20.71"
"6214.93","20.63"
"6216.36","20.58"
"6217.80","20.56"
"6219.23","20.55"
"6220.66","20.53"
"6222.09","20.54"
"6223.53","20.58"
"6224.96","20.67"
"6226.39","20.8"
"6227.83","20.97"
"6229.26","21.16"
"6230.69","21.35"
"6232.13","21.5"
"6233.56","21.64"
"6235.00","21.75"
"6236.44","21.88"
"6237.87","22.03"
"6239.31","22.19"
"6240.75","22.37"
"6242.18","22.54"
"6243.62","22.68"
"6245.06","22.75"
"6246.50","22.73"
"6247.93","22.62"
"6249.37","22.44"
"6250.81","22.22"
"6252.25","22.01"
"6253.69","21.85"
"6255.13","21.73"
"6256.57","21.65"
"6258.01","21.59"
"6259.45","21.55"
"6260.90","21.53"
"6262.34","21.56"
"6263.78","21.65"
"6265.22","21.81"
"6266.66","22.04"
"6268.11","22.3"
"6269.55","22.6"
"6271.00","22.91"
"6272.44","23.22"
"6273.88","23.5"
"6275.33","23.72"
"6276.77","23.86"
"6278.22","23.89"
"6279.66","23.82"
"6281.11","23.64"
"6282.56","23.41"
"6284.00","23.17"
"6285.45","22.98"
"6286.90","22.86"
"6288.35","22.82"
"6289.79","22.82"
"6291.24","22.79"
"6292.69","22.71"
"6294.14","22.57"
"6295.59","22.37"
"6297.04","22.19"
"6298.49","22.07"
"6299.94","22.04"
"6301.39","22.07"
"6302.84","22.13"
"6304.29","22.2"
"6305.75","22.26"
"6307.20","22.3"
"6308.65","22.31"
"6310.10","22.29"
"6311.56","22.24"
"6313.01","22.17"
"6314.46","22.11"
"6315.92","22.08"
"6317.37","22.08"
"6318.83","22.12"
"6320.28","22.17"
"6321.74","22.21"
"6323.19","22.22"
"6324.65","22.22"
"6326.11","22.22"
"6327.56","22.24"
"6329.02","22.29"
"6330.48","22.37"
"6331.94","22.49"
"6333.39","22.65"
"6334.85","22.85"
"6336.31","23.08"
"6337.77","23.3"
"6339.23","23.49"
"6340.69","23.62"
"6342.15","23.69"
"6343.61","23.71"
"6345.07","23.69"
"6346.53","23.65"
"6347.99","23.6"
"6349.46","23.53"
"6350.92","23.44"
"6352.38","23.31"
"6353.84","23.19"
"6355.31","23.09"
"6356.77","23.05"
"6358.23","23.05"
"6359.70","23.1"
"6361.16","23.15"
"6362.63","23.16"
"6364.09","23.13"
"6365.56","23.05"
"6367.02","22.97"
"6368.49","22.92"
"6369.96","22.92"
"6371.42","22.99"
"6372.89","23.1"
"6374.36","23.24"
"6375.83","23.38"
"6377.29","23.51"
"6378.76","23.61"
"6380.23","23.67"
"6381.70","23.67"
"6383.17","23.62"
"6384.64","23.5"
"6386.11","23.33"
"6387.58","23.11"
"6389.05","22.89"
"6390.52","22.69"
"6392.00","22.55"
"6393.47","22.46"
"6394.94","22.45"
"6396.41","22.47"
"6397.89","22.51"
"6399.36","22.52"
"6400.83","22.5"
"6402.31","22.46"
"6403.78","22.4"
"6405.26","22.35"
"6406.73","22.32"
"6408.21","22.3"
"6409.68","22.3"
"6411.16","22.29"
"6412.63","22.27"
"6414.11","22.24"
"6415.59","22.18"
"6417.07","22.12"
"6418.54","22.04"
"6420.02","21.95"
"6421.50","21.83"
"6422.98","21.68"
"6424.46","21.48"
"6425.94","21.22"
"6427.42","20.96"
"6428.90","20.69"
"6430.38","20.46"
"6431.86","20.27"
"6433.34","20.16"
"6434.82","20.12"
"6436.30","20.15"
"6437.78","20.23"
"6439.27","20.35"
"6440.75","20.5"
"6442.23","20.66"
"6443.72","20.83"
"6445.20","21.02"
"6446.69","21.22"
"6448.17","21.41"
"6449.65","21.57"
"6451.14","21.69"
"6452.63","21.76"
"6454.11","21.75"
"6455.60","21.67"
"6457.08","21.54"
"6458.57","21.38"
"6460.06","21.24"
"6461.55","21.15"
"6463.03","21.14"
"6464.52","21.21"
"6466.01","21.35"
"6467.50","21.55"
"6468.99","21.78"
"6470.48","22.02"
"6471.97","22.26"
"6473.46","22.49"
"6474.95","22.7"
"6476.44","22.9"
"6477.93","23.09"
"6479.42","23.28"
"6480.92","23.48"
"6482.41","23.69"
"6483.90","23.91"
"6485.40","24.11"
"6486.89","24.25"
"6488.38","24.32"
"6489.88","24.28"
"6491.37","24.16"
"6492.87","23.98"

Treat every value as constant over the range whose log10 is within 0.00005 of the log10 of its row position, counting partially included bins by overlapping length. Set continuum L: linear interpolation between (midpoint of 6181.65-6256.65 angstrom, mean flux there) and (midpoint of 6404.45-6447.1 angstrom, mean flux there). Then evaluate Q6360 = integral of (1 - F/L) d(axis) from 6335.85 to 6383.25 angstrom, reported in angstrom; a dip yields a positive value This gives -4.37 angstrom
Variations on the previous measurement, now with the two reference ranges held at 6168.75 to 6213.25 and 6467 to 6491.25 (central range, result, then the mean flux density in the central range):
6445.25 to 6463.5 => 1.24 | 21.5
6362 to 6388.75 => -0.96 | 23.3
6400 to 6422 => 0.45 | 22.2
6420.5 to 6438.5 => 1.61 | 20.8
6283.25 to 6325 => -0.75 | 22.4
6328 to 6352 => -1.06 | 23.2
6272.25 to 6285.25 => -1.06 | 23.6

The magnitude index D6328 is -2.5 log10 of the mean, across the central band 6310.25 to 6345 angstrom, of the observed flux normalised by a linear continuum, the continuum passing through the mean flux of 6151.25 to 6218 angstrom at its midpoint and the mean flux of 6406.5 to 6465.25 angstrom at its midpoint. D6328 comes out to -0.07 mag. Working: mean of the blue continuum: 21.2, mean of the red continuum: 21.3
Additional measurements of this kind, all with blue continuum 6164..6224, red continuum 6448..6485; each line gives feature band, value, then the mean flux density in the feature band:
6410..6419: -0.01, 22.2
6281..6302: -0.06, 22.7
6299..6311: -0.03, 22.2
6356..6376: -0.07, 23.1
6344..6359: -0.08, 23.4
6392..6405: -0.03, 22.5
